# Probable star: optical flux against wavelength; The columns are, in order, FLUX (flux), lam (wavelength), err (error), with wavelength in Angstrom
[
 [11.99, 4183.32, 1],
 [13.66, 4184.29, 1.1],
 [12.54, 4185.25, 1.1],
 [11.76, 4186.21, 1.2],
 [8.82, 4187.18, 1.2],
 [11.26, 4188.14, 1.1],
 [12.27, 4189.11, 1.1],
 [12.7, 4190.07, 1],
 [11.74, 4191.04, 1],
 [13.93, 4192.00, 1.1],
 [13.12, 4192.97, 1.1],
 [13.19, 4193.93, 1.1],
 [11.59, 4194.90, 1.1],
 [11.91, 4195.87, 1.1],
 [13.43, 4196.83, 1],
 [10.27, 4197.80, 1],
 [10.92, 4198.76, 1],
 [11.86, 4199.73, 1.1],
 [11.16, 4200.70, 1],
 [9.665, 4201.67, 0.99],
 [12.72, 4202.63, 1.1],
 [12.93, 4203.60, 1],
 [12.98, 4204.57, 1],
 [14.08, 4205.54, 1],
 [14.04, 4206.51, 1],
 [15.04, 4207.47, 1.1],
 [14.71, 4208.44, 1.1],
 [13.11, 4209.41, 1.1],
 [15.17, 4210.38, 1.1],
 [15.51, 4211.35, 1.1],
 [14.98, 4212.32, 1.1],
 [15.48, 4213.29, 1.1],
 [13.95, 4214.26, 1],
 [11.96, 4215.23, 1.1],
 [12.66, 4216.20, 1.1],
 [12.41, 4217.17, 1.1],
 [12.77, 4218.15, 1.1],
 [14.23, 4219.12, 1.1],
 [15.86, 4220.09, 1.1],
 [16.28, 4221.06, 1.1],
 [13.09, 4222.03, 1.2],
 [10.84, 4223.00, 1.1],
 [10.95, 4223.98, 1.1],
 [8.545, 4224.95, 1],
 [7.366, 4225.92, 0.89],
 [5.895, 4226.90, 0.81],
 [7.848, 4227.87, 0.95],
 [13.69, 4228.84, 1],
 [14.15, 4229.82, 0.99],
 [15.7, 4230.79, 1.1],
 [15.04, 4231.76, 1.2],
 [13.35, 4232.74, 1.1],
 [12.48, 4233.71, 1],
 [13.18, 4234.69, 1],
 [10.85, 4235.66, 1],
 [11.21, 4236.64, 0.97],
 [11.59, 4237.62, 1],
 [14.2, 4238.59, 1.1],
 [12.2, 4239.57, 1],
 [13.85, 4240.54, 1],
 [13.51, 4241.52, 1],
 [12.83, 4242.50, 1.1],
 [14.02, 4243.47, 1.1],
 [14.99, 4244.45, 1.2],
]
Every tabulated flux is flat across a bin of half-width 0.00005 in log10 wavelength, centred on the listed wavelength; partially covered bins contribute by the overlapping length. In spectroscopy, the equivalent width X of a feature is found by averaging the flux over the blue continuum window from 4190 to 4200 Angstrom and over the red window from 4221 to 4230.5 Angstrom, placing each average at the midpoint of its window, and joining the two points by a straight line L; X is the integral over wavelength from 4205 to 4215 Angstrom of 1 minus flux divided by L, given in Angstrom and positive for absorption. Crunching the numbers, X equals -2.6 Angstrom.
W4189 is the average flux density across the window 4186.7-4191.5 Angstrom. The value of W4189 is 11.4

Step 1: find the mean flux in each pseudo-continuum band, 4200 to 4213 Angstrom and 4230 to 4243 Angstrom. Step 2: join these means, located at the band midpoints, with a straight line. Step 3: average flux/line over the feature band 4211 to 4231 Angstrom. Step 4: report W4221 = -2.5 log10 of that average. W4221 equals 0.07 mag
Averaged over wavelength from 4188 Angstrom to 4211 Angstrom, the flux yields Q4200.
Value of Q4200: 12.7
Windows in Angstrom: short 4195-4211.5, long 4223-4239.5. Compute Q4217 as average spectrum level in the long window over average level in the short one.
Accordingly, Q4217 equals 0.91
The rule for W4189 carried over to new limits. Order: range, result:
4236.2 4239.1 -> 12.3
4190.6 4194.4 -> 13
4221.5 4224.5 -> 11.7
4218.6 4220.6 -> 15.1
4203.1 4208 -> 13.8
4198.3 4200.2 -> 11.4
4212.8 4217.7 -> 13.3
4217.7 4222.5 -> 14.5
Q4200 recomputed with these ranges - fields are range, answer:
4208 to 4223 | 14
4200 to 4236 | 12.8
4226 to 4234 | 12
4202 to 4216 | 14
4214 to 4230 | 11.8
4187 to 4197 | 12.2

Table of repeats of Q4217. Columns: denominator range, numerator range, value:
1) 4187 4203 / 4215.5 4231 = 1.01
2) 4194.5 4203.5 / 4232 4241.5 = 1.09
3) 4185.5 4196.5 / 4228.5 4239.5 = 1.09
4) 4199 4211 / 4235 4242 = 0.95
